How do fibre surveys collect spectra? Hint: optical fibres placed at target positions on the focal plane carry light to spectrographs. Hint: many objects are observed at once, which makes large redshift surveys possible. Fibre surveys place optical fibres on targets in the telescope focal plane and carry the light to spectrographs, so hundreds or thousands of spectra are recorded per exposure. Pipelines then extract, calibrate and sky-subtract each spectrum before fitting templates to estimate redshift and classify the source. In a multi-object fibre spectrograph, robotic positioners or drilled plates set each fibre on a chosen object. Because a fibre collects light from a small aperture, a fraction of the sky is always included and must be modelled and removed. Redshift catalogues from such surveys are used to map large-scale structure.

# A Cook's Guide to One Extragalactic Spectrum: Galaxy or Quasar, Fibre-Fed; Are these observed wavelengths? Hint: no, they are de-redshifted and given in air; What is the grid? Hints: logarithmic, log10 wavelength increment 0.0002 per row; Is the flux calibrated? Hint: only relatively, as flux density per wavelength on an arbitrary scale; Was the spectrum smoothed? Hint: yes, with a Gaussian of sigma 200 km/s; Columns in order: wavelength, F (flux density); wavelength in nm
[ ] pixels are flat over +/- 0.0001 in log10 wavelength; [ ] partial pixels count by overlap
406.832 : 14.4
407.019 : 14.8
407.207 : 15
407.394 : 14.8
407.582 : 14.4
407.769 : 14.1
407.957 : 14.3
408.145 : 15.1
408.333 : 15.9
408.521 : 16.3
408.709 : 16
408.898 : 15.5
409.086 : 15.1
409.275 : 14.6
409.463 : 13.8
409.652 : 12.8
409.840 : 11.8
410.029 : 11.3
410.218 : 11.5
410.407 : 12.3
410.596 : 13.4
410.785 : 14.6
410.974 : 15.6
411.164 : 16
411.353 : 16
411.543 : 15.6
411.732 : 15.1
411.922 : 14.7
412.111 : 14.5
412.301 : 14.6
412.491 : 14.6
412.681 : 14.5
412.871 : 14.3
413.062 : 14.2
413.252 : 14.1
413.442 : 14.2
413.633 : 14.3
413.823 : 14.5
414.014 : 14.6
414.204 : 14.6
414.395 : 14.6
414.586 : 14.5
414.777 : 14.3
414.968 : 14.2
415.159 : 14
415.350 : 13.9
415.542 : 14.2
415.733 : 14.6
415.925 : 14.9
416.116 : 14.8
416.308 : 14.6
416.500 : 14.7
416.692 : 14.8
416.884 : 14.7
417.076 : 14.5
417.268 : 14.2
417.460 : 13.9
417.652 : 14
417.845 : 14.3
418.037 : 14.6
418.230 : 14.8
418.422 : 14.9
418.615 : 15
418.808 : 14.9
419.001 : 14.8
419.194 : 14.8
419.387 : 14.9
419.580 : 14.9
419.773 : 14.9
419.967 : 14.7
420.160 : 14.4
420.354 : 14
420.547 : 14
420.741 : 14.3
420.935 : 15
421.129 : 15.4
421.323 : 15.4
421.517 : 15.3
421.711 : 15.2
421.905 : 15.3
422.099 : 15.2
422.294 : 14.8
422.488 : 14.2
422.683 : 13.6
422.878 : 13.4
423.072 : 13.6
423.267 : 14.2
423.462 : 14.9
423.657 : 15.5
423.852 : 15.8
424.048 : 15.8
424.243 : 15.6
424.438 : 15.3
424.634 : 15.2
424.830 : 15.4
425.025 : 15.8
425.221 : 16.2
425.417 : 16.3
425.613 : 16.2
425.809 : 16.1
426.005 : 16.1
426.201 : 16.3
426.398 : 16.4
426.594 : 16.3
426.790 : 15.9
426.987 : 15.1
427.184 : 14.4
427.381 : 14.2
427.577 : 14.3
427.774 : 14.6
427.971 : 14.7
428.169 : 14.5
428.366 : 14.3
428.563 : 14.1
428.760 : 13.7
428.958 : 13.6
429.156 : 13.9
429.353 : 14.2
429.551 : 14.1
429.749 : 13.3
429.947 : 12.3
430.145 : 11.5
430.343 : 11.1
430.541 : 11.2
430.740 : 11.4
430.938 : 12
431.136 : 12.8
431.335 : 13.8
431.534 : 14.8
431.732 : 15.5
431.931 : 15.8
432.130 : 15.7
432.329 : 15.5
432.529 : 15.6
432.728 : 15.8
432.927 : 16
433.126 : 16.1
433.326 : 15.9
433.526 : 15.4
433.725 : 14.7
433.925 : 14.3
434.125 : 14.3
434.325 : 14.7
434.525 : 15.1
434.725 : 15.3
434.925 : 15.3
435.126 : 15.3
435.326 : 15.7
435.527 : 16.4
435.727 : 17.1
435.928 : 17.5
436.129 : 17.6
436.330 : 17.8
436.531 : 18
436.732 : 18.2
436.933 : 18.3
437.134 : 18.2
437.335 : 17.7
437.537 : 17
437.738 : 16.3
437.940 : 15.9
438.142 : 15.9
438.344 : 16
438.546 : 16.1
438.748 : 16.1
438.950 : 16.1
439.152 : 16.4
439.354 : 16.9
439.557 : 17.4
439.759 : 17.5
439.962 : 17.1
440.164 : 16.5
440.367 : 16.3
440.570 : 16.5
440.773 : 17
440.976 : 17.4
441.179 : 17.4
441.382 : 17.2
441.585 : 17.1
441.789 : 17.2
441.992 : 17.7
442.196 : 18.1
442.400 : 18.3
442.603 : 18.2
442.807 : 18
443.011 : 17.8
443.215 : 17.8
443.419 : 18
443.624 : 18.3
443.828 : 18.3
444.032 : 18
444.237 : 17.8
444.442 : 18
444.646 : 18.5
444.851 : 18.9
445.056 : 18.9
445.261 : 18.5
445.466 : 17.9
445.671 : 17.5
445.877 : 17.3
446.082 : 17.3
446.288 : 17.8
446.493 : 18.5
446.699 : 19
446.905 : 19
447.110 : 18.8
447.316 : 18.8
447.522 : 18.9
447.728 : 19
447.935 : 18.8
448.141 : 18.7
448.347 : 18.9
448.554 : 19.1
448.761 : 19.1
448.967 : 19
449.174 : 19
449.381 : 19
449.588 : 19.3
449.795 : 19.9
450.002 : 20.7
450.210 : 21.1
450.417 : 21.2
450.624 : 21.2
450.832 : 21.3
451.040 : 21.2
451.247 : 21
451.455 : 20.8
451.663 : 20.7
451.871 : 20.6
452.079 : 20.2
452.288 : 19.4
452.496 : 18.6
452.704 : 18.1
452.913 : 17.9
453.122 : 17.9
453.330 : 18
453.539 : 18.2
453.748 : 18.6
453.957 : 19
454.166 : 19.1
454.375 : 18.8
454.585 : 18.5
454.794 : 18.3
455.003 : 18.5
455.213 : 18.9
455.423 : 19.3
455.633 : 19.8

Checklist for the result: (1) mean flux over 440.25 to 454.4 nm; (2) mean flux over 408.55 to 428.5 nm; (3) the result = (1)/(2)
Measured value 1.27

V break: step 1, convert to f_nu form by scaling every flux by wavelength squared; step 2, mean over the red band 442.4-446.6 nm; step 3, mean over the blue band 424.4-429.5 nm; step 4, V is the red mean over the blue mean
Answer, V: 1.3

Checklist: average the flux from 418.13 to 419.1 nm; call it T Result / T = 14.9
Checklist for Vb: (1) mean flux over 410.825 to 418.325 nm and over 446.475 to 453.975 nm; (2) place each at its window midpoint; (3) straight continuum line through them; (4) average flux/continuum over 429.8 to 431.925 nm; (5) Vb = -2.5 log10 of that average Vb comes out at 0.296 mag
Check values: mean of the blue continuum 14.6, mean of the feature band 12.8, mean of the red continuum 19.4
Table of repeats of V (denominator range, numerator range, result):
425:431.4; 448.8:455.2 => 1.53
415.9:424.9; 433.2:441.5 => 1.21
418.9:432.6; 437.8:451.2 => 1.36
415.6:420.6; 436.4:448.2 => 1.35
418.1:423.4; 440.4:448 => 1.37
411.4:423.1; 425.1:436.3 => 1.09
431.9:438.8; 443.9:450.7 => 1.23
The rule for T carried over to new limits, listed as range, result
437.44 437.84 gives 16.7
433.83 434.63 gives 14.6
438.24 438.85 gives 16.1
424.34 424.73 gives 15.2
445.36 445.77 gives 17.7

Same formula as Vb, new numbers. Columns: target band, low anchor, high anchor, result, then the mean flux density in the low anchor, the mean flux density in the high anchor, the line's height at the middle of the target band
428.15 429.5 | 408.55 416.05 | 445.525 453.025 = 0.18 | 14.3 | 19.3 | 16.6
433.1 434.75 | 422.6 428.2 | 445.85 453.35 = 0.11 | 15.2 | 19.4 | 16.7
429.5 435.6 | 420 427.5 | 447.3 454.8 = 0.15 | 15.2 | 19.4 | 16.5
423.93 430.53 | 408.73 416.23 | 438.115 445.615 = 0.08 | 14.3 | 17.5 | 15.9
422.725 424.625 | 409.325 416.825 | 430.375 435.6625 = -0.03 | 14.3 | 14.8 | 14.5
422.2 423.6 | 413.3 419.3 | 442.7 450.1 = 0.09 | 14.5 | 18.6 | 15.4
